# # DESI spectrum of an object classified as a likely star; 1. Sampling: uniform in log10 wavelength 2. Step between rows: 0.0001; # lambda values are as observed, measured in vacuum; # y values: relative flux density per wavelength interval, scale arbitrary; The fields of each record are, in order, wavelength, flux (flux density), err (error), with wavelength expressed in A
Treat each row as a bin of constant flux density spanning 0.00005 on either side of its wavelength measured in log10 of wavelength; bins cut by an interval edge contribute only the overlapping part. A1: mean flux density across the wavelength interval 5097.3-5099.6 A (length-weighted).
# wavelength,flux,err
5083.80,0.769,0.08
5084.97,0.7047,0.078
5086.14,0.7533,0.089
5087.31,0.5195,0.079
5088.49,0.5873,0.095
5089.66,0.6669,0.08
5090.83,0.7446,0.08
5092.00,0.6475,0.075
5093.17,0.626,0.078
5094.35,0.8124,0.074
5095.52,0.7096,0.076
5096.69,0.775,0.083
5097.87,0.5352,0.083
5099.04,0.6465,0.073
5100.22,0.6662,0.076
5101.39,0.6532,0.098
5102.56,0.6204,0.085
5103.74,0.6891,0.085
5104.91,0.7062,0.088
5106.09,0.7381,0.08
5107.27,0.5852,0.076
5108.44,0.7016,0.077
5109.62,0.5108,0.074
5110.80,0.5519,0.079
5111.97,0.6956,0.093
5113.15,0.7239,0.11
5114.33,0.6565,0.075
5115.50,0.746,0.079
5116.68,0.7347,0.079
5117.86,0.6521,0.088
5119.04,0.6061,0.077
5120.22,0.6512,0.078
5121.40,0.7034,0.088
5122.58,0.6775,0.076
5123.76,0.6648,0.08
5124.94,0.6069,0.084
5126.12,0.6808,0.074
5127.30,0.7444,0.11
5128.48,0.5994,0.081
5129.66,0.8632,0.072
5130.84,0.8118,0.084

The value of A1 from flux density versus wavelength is 0.592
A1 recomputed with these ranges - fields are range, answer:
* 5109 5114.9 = 0.627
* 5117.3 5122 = 0.653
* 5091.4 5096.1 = 0.699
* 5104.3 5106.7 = 0.72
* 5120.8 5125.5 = 0.663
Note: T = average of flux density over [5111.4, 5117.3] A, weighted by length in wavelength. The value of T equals 0.711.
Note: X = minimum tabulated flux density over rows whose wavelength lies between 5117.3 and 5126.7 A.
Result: 0.6061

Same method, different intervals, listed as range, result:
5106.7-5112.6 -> 0.5108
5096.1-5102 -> 0.5352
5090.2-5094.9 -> 0.626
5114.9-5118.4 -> 0.6521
